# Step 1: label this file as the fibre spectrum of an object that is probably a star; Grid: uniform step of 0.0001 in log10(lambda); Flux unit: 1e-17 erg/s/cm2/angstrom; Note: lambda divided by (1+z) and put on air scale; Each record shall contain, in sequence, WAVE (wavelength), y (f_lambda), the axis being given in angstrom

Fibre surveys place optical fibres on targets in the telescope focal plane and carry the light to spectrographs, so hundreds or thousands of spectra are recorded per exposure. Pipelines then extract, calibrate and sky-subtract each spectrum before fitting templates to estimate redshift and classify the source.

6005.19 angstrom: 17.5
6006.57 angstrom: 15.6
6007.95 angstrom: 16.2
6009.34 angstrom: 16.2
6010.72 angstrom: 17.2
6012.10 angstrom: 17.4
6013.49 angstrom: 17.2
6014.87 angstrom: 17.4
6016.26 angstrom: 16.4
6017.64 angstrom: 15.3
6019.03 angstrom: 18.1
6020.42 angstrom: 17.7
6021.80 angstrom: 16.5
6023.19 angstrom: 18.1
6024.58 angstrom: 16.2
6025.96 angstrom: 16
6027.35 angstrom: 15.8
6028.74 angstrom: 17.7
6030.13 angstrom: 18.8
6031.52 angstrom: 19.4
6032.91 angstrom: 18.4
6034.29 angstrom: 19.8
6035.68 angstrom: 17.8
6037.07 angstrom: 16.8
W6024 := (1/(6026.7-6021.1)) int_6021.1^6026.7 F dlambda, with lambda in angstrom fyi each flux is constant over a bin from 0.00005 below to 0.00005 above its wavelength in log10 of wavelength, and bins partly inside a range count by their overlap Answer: 16.7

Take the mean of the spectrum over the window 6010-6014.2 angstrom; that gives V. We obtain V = 17.3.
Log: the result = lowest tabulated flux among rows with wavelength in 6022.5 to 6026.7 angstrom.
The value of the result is 16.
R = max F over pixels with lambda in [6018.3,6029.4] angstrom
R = 18.1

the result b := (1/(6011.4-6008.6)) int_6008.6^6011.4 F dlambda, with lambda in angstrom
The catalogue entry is 16.7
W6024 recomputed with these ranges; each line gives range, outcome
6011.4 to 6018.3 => 16.8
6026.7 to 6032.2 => 17.9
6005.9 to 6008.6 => 15.9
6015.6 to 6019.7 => 16.6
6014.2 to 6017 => 16.9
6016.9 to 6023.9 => 17.1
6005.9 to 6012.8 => 16.5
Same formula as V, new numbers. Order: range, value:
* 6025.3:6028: 15.9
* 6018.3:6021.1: 17.8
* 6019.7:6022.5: 17.1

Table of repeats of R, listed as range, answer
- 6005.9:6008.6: 16.2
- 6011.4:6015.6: 17.4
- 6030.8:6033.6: 19.4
